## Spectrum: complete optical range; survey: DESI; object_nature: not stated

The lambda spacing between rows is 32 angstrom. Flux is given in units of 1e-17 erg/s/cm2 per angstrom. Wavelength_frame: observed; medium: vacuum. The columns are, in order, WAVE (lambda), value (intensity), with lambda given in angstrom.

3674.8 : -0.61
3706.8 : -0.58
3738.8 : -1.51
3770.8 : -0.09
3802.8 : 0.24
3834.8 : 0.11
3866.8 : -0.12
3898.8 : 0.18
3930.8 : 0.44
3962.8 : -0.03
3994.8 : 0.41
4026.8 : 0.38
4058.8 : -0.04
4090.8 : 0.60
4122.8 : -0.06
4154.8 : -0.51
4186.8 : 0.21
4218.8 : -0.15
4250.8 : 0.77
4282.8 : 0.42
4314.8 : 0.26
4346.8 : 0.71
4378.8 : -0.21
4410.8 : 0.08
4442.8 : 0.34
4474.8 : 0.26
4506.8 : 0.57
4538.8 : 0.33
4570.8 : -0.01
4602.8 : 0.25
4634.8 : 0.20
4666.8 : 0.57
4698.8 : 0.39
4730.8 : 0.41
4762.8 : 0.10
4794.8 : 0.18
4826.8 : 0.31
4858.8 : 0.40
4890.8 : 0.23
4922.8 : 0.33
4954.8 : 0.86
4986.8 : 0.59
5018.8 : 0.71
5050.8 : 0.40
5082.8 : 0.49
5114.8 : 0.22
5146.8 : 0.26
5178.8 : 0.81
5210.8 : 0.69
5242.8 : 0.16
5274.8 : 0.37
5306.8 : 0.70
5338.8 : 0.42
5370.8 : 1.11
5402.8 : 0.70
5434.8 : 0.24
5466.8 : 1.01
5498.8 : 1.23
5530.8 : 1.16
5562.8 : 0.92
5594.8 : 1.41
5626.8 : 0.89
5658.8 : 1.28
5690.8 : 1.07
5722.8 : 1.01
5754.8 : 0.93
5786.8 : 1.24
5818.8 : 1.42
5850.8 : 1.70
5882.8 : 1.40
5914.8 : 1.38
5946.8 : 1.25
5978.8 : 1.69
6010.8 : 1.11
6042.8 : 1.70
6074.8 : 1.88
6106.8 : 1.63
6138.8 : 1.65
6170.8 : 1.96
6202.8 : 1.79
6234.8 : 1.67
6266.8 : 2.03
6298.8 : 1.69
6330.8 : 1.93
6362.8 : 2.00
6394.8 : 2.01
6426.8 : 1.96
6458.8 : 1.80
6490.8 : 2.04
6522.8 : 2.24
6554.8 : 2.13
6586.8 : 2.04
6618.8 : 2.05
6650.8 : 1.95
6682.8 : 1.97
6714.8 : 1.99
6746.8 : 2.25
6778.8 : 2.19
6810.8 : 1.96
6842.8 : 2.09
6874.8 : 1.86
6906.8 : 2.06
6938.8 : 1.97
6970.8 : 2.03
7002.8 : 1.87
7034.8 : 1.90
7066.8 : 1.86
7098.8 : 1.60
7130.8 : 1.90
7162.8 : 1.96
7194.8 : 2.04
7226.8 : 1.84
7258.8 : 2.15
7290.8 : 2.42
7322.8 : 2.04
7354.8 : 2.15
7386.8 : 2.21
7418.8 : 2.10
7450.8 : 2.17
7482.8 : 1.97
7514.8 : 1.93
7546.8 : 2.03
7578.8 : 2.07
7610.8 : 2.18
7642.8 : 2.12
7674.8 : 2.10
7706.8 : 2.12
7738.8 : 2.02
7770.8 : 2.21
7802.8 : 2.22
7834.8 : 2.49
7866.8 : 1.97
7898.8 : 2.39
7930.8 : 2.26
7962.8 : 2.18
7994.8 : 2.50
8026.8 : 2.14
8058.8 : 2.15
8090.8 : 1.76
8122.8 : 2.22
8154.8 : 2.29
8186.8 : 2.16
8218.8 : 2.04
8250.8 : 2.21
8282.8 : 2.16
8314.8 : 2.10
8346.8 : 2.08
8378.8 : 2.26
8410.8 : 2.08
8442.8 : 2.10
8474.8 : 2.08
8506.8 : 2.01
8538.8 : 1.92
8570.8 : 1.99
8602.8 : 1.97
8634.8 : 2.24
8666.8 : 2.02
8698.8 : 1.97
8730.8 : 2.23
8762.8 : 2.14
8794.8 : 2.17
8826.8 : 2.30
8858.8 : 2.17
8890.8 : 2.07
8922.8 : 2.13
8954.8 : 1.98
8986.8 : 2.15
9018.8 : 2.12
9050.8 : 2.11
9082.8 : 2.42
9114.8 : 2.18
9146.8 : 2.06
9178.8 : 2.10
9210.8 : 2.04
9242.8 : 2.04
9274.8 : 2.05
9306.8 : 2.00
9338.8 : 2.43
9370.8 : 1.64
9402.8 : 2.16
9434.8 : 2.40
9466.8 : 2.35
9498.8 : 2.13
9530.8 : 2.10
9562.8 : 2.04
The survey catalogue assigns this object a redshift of 0.371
